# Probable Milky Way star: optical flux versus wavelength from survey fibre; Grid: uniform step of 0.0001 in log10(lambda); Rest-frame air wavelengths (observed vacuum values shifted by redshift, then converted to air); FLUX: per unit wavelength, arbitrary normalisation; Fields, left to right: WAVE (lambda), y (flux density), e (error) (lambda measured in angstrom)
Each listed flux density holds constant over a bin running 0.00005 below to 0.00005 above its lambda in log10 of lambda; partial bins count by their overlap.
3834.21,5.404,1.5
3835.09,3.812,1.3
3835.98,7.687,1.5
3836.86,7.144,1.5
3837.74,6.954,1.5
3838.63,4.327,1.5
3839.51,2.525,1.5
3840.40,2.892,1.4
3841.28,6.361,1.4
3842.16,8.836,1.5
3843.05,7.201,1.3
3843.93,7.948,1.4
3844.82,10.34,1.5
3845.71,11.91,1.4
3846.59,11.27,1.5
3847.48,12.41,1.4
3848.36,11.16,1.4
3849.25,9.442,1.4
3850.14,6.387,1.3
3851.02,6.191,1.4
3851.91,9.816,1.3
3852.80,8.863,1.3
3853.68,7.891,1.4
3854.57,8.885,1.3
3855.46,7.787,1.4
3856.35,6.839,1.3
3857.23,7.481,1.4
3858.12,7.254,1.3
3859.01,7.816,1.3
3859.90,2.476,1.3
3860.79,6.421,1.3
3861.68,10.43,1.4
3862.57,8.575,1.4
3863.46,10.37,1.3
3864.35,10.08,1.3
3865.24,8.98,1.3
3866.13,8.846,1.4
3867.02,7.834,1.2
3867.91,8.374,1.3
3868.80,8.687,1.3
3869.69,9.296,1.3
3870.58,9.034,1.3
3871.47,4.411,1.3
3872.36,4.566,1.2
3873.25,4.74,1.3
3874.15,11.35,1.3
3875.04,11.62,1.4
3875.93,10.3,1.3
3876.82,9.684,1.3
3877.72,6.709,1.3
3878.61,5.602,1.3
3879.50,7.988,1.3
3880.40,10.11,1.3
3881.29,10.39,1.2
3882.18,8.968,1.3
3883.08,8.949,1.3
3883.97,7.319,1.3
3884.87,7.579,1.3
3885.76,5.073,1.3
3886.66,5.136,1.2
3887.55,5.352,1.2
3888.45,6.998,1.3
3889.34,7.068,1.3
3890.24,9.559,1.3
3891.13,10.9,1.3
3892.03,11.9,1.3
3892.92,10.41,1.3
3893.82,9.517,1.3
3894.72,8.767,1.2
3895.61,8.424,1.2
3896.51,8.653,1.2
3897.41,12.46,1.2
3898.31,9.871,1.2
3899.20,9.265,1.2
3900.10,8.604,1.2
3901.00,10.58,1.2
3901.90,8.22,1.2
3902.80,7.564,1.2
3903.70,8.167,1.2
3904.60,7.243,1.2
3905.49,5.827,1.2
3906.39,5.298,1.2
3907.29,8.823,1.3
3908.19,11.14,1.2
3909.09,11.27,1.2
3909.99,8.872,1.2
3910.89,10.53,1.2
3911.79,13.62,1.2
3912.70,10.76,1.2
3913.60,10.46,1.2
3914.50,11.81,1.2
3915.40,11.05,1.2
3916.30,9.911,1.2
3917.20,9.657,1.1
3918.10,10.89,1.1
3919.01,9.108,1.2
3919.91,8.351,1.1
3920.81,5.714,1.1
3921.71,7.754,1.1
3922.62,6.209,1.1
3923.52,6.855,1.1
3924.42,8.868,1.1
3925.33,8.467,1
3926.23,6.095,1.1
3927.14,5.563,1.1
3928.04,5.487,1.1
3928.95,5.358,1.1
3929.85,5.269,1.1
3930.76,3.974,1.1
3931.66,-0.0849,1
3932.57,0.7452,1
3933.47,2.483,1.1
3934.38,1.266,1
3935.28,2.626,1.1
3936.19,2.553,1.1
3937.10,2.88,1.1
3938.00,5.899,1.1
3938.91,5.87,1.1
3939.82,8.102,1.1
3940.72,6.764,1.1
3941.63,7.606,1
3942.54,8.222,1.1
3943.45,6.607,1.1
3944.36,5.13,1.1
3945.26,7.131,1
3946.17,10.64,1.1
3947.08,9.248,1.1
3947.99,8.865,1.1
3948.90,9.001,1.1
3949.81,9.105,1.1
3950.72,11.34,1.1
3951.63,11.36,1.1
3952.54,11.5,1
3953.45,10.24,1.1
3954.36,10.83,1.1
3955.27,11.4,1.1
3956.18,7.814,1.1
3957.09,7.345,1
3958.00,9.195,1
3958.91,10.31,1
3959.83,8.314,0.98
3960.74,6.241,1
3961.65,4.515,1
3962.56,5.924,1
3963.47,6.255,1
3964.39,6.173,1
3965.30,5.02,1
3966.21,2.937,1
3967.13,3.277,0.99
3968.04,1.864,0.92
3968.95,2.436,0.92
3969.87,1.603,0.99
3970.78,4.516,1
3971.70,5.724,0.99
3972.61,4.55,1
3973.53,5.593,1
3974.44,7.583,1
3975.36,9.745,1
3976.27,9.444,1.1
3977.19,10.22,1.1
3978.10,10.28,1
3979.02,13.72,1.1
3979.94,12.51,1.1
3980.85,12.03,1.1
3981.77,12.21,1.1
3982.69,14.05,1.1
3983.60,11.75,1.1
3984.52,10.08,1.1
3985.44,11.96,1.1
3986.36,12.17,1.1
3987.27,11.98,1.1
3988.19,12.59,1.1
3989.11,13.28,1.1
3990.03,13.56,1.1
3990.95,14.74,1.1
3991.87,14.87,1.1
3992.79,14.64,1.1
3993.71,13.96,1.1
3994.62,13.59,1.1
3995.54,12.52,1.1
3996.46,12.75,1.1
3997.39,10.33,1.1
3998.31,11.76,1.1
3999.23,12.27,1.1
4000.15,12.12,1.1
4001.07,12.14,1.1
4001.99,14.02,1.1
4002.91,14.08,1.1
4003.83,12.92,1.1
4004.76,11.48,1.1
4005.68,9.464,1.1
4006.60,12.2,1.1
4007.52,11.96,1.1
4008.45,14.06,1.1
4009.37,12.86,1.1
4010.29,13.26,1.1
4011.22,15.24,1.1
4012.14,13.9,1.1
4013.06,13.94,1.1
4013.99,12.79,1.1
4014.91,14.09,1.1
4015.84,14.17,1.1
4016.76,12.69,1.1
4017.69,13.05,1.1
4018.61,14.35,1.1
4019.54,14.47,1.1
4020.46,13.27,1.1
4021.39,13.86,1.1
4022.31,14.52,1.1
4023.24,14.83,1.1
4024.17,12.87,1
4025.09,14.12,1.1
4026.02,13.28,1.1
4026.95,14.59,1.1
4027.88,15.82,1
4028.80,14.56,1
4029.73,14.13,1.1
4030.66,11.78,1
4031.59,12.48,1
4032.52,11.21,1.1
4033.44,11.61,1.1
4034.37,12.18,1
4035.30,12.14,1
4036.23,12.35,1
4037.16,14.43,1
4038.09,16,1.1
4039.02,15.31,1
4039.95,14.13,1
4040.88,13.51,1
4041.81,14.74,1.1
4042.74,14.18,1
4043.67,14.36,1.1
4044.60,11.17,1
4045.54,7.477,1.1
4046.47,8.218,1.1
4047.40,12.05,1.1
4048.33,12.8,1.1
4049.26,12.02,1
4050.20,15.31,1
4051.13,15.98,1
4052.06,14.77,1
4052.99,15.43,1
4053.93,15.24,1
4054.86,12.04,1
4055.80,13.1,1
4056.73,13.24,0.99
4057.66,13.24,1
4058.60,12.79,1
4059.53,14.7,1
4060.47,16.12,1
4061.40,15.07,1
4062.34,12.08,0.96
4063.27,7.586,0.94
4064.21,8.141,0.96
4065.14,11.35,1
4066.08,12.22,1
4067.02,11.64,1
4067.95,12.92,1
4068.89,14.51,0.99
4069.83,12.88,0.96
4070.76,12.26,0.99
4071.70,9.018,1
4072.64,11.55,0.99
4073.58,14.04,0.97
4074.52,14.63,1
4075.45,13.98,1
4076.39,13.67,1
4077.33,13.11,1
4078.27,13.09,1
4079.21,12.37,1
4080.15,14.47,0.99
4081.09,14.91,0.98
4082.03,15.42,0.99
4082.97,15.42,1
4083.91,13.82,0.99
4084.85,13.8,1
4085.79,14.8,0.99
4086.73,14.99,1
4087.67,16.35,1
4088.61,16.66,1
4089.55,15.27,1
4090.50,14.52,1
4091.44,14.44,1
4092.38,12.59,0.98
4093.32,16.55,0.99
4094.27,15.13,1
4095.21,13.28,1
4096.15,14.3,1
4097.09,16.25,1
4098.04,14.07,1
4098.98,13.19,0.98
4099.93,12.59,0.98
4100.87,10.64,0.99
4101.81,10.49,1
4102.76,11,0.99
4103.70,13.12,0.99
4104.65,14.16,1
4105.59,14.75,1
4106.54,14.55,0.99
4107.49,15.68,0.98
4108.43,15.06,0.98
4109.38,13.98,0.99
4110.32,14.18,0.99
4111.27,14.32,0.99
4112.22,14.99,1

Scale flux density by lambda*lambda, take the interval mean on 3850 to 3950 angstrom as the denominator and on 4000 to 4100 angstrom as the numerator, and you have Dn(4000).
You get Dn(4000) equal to 1.85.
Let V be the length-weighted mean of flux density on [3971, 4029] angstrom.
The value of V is 12.5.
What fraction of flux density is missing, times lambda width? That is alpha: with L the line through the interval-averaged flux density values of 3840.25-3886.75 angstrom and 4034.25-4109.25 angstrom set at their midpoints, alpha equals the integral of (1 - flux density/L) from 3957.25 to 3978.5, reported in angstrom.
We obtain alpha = 9.20 angstrom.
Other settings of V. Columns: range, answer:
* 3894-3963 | 7.87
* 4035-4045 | 13.9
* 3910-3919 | 10.8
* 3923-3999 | 8.23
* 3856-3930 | 8.42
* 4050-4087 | 13.4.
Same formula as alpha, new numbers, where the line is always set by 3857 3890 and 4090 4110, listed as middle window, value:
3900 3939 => 7.8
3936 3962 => 4.6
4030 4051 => -0.9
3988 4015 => -4.3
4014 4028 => -2.6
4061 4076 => 1.0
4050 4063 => -1.4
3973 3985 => 0.0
